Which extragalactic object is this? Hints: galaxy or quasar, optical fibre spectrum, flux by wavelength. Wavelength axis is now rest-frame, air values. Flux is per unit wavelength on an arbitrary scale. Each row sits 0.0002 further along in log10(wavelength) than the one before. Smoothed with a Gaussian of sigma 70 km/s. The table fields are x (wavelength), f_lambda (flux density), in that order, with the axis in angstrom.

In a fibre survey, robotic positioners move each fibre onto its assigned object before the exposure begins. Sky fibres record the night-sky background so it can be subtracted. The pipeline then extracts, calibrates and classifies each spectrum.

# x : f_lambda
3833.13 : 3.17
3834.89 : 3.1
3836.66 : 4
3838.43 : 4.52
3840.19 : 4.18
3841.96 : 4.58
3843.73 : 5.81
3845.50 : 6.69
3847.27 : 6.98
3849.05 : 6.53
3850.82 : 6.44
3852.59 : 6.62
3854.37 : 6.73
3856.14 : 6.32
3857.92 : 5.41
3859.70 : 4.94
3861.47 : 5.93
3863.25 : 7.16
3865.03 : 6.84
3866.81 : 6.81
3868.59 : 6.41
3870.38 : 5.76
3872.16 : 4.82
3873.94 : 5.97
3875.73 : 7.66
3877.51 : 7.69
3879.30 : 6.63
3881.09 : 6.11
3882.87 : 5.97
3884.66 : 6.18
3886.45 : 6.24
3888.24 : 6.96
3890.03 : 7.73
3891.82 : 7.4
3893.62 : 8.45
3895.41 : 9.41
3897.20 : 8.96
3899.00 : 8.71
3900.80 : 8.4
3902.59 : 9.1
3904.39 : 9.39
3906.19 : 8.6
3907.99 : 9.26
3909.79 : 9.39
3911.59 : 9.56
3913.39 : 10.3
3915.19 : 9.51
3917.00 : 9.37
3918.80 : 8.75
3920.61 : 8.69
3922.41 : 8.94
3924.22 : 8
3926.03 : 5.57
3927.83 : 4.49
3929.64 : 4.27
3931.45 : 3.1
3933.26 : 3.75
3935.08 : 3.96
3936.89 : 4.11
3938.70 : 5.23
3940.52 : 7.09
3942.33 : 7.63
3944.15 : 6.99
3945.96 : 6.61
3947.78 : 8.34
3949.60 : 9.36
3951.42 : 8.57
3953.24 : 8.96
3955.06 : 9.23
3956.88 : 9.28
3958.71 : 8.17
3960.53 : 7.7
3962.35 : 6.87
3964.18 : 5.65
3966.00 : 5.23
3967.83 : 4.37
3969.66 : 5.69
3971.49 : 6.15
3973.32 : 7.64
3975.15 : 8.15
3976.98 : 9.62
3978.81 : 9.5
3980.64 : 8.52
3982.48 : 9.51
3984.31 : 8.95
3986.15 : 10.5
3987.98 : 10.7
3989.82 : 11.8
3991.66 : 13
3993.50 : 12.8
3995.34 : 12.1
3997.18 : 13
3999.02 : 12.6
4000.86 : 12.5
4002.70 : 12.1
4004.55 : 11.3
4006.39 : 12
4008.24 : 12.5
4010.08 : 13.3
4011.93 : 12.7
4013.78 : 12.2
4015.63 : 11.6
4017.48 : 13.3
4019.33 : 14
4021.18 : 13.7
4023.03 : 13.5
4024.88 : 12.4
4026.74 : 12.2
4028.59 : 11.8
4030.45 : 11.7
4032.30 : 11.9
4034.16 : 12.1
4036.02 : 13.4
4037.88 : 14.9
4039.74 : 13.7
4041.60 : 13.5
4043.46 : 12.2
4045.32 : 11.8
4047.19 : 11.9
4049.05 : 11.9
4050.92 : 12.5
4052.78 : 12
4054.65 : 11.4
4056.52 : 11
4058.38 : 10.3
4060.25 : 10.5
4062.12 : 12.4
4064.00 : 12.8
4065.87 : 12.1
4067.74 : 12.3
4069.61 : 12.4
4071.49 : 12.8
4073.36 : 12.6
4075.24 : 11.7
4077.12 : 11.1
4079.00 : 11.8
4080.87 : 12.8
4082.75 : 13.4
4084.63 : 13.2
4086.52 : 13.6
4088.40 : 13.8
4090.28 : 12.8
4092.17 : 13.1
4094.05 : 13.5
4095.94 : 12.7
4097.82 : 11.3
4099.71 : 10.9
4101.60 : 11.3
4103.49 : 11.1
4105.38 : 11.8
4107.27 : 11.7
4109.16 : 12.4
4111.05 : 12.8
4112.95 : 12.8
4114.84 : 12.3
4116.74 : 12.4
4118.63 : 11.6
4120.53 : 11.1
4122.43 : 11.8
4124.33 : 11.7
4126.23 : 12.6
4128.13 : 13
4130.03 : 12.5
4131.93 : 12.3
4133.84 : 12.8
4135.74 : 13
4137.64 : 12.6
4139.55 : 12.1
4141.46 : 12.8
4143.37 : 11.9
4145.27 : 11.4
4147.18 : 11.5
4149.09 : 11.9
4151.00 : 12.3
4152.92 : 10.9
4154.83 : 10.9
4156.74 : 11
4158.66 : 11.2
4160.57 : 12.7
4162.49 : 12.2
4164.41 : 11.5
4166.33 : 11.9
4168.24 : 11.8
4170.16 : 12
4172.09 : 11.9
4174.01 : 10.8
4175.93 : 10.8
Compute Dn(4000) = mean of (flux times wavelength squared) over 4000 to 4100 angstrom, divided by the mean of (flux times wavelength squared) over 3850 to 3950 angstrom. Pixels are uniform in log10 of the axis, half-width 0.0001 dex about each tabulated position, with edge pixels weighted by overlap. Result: 1.89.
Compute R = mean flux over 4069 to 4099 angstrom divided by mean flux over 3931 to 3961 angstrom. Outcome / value 1.8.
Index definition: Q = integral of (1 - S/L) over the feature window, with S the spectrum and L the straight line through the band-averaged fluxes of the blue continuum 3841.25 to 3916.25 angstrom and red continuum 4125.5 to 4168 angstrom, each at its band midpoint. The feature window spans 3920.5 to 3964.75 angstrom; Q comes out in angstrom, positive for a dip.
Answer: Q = 8.5 angstrom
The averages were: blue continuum 7.26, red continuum 12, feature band 6.8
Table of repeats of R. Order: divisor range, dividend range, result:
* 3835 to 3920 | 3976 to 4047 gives 1.70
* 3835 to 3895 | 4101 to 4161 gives 1.92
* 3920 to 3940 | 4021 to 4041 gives 2.35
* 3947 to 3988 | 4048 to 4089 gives 1.51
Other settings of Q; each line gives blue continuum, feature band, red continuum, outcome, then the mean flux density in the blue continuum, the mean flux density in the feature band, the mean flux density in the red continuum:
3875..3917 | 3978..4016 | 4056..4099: -3.8 angstrom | 8.19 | 11.6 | 12.4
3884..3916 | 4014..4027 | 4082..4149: -2.8 angstrom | 8.55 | 13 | 12.3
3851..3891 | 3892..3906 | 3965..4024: -2.7 angstrom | 6.41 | 8.82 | 10.8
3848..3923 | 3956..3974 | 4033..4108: 5.5 angstrom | 7.52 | 6.65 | 12.3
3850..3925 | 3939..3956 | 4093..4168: 1.3 angstrom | 7.57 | 7.99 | 12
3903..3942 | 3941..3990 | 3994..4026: 8.9 angstrom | 7.23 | 8.08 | 12.6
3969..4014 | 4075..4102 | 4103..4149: -1.7 angstrom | 10.8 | 12.5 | 12.2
